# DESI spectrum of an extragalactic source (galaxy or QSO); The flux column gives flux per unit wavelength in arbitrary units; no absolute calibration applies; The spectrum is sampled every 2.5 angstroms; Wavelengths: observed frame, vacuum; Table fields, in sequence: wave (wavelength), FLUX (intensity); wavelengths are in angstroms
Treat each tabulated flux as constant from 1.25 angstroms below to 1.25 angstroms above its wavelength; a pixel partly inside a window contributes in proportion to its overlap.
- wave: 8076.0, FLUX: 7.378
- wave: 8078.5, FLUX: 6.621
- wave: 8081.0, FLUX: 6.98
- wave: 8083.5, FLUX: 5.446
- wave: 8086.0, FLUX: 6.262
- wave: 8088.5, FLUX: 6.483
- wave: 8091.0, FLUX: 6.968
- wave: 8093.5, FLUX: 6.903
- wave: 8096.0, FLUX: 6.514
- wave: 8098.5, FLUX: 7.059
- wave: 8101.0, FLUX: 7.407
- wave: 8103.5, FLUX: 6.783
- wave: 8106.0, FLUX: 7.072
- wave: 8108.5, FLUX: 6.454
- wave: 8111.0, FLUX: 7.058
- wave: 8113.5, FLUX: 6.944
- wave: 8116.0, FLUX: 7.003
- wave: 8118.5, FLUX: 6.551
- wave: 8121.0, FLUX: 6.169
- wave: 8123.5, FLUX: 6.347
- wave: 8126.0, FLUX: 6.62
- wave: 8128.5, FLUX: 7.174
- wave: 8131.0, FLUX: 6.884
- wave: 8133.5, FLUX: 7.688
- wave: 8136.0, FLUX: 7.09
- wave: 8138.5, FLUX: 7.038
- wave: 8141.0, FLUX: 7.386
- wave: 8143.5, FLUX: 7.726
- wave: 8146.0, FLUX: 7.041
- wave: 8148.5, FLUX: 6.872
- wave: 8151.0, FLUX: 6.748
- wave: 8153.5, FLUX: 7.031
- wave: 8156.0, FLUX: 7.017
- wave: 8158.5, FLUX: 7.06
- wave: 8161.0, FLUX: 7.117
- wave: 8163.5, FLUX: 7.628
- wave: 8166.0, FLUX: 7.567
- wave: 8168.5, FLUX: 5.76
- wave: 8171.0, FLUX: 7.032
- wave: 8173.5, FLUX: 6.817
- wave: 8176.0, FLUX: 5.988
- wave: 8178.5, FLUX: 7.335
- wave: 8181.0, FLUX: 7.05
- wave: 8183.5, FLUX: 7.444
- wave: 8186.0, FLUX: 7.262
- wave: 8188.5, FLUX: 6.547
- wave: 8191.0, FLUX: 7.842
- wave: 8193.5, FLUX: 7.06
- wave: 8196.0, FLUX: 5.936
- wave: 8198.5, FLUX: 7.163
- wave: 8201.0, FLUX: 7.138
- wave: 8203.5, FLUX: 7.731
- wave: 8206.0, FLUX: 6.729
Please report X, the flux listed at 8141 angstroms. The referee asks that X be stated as 7.386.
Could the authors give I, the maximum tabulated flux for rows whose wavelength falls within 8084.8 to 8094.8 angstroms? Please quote 6.968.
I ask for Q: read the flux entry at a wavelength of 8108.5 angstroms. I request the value 6.454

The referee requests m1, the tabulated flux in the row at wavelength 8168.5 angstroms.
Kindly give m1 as 5.76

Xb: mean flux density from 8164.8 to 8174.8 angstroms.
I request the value 6.79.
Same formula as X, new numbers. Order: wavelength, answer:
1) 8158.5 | 7.06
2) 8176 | 5.988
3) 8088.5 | 6.483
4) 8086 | 6.262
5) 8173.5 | 6.817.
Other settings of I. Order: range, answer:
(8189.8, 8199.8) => 7.842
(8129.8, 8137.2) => 7.688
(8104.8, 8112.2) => 7.072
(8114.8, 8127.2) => 7.003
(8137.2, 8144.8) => 7.726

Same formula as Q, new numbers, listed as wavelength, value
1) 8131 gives 6.884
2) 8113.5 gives 6.944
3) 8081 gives 6.98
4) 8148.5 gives 6.872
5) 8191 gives 7.842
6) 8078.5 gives 6.621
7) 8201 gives 7.138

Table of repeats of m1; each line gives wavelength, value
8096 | 6.514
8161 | 7.117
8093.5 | 6.903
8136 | 7.09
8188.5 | 6.547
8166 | 7.567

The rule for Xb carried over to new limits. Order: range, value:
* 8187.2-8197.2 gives 6.85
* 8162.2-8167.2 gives 7.59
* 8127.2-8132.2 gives 7.03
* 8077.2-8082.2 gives 6.8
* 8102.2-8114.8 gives 6.86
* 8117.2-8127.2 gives 6.42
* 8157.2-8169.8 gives 7.03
